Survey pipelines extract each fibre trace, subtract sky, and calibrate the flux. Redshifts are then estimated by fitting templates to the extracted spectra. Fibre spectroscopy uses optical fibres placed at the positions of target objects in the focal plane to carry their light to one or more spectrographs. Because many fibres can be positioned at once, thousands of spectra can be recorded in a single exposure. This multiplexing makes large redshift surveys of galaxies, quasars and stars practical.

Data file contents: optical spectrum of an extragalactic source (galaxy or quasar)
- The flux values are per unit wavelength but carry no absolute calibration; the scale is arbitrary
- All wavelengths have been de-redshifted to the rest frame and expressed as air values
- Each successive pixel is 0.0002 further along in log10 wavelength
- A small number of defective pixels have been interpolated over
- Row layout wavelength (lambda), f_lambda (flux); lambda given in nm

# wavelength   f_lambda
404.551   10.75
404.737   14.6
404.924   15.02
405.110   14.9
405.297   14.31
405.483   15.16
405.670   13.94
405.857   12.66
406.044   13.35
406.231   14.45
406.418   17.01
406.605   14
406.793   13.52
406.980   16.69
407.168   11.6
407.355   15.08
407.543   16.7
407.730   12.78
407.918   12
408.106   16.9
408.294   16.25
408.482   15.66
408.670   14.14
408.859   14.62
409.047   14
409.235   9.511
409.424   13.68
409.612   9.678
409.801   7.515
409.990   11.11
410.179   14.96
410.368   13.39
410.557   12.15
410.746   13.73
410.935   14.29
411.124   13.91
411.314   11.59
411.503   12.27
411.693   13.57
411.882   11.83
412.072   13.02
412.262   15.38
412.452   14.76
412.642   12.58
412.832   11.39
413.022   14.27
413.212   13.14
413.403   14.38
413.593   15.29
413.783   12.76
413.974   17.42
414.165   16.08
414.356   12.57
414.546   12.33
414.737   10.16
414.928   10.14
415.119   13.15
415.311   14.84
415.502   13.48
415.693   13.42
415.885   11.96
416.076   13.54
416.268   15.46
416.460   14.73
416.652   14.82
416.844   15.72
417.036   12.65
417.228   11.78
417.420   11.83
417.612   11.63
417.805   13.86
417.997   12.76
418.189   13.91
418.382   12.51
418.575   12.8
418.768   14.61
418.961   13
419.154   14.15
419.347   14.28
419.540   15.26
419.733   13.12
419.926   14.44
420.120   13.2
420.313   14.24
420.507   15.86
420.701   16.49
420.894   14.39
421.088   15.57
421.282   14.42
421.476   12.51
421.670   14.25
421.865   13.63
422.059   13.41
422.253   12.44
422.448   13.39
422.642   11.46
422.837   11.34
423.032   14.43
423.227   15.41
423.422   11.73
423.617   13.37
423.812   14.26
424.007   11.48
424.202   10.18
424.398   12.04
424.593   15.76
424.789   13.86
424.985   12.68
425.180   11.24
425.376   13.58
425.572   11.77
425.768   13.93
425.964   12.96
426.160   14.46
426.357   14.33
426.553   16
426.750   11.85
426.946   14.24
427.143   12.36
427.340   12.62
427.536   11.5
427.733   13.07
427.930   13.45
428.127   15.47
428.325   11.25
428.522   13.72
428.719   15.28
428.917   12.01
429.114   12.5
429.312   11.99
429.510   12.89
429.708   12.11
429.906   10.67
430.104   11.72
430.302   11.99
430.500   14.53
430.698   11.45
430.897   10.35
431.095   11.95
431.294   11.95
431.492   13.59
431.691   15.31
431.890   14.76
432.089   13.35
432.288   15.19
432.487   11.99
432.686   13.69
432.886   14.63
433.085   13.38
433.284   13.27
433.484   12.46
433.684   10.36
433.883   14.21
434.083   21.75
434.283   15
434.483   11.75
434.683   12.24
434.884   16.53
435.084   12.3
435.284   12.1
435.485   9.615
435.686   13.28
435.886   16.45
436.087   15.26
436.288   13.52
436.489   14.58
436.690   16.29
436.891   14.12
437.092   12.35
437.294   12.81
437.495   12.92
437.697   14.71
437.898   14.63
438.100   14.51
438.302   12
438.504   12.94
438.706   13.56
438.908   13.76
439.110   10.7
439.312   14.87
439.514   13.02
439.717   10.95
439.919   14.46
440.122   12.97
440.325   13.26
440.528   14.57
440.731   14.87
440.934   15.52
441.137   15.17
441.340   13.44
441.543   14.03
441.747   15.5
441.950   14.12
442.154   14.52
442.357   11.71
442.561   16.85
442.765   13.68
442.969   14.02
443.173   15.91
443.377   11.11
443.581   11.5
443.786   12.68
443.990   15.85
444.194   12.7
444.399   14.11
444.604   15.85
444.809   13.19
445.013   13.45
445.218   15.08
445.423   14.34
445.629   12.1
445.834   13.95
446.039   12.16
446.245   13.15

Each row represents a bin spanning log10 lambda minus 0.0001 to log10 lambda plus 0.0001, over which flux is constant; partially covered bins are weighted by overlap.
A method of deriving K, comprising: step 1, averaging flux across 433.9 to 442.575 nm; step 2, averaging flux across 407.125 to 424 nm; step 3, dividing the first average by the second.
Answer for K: 1.0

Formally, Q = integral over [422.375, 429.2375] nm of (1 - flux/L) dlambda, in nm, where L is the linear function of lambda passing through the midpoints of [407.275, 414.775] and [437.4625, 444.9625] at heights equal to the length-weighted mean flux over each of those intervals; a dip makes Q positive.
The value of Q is 0.26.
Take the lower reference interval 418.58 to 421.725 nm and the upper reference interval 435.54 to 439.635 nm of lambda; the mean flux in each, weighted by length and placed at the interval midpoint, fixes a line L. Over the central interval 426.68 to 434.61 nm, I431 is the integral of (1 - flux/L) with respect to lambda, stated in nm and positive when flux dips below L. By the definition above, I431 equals 0.47 nm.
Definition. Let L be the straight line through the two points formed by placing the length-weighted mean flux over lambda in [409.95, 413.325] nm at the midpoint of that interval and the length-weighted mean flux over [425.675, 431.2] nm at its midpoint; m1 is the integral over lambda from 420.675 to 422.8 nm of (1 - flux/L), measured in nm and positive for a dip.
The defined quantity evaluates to -0.10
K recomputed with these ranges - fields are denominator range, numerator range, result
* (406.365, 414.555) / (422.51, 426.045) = 0.94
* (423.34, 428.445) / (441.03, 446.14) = 1.06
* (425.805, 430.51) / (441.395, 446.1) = 1.06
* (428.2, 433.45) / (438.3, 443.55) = 1.07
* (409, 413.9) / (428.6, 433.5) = 1.01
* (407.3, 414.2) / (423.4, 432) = 0.96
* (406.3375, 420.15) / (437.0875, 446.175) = 1.01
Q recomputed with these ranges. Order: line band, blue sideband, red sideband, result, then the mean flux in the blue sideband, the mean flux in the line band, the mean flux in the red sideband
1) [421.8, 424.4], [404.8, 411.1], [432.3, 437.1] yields 0.198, 13.8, 12.8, 13.9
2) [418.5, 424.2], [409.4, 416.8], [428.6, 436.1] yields -0.204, 13.2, 13.7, 13.2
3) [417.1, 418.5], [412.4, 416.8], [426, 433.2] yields 0.092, 13.6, 12.6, 13.1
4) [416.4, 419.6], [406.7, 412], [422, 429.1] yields -0.074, 13.3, 13.5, 13.1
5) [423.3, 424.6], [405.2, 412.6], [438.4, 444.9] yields 0.111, 13.6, 12.5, 13.8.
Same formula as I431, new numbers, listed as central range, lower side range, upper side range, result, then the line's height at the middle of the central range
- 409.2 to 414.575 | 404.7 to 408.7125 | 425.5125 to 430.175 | 0.411 nm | 14.2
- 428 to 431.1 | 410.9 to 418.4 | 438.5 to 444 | 0.244 nm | 13.6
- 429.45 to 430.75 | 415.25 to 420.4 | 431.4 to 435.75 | 0.139 nm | 13.7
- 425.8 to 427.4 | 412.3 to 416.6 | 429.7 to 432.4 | -0.077 nm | 13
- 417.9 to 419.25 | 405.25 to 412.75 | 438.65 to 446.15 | 0.024 nm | 13.6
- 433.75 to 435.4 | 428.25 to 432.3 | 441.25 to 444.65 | -0.151 nm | 13.2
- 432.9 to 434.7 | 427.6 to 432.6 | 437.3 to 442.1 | -0.097 nm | 13.2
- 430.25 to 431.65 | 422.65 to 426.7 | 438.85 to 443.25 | 0.114 nm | 13.5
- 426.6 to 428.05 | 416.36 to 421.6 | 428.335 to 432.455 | 0.024 nm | 13.1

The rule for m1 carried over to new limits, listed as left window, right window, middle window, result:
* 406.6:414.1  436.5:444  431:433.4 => 0.021 nm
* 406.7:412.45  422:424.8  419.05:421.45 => -0.278 nm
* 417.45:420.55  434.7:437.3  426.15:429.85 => 0.150 nm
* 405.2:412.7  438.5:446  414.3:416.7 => 0.094 nm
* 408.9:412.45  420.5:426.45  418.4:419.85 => -0.076 nm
